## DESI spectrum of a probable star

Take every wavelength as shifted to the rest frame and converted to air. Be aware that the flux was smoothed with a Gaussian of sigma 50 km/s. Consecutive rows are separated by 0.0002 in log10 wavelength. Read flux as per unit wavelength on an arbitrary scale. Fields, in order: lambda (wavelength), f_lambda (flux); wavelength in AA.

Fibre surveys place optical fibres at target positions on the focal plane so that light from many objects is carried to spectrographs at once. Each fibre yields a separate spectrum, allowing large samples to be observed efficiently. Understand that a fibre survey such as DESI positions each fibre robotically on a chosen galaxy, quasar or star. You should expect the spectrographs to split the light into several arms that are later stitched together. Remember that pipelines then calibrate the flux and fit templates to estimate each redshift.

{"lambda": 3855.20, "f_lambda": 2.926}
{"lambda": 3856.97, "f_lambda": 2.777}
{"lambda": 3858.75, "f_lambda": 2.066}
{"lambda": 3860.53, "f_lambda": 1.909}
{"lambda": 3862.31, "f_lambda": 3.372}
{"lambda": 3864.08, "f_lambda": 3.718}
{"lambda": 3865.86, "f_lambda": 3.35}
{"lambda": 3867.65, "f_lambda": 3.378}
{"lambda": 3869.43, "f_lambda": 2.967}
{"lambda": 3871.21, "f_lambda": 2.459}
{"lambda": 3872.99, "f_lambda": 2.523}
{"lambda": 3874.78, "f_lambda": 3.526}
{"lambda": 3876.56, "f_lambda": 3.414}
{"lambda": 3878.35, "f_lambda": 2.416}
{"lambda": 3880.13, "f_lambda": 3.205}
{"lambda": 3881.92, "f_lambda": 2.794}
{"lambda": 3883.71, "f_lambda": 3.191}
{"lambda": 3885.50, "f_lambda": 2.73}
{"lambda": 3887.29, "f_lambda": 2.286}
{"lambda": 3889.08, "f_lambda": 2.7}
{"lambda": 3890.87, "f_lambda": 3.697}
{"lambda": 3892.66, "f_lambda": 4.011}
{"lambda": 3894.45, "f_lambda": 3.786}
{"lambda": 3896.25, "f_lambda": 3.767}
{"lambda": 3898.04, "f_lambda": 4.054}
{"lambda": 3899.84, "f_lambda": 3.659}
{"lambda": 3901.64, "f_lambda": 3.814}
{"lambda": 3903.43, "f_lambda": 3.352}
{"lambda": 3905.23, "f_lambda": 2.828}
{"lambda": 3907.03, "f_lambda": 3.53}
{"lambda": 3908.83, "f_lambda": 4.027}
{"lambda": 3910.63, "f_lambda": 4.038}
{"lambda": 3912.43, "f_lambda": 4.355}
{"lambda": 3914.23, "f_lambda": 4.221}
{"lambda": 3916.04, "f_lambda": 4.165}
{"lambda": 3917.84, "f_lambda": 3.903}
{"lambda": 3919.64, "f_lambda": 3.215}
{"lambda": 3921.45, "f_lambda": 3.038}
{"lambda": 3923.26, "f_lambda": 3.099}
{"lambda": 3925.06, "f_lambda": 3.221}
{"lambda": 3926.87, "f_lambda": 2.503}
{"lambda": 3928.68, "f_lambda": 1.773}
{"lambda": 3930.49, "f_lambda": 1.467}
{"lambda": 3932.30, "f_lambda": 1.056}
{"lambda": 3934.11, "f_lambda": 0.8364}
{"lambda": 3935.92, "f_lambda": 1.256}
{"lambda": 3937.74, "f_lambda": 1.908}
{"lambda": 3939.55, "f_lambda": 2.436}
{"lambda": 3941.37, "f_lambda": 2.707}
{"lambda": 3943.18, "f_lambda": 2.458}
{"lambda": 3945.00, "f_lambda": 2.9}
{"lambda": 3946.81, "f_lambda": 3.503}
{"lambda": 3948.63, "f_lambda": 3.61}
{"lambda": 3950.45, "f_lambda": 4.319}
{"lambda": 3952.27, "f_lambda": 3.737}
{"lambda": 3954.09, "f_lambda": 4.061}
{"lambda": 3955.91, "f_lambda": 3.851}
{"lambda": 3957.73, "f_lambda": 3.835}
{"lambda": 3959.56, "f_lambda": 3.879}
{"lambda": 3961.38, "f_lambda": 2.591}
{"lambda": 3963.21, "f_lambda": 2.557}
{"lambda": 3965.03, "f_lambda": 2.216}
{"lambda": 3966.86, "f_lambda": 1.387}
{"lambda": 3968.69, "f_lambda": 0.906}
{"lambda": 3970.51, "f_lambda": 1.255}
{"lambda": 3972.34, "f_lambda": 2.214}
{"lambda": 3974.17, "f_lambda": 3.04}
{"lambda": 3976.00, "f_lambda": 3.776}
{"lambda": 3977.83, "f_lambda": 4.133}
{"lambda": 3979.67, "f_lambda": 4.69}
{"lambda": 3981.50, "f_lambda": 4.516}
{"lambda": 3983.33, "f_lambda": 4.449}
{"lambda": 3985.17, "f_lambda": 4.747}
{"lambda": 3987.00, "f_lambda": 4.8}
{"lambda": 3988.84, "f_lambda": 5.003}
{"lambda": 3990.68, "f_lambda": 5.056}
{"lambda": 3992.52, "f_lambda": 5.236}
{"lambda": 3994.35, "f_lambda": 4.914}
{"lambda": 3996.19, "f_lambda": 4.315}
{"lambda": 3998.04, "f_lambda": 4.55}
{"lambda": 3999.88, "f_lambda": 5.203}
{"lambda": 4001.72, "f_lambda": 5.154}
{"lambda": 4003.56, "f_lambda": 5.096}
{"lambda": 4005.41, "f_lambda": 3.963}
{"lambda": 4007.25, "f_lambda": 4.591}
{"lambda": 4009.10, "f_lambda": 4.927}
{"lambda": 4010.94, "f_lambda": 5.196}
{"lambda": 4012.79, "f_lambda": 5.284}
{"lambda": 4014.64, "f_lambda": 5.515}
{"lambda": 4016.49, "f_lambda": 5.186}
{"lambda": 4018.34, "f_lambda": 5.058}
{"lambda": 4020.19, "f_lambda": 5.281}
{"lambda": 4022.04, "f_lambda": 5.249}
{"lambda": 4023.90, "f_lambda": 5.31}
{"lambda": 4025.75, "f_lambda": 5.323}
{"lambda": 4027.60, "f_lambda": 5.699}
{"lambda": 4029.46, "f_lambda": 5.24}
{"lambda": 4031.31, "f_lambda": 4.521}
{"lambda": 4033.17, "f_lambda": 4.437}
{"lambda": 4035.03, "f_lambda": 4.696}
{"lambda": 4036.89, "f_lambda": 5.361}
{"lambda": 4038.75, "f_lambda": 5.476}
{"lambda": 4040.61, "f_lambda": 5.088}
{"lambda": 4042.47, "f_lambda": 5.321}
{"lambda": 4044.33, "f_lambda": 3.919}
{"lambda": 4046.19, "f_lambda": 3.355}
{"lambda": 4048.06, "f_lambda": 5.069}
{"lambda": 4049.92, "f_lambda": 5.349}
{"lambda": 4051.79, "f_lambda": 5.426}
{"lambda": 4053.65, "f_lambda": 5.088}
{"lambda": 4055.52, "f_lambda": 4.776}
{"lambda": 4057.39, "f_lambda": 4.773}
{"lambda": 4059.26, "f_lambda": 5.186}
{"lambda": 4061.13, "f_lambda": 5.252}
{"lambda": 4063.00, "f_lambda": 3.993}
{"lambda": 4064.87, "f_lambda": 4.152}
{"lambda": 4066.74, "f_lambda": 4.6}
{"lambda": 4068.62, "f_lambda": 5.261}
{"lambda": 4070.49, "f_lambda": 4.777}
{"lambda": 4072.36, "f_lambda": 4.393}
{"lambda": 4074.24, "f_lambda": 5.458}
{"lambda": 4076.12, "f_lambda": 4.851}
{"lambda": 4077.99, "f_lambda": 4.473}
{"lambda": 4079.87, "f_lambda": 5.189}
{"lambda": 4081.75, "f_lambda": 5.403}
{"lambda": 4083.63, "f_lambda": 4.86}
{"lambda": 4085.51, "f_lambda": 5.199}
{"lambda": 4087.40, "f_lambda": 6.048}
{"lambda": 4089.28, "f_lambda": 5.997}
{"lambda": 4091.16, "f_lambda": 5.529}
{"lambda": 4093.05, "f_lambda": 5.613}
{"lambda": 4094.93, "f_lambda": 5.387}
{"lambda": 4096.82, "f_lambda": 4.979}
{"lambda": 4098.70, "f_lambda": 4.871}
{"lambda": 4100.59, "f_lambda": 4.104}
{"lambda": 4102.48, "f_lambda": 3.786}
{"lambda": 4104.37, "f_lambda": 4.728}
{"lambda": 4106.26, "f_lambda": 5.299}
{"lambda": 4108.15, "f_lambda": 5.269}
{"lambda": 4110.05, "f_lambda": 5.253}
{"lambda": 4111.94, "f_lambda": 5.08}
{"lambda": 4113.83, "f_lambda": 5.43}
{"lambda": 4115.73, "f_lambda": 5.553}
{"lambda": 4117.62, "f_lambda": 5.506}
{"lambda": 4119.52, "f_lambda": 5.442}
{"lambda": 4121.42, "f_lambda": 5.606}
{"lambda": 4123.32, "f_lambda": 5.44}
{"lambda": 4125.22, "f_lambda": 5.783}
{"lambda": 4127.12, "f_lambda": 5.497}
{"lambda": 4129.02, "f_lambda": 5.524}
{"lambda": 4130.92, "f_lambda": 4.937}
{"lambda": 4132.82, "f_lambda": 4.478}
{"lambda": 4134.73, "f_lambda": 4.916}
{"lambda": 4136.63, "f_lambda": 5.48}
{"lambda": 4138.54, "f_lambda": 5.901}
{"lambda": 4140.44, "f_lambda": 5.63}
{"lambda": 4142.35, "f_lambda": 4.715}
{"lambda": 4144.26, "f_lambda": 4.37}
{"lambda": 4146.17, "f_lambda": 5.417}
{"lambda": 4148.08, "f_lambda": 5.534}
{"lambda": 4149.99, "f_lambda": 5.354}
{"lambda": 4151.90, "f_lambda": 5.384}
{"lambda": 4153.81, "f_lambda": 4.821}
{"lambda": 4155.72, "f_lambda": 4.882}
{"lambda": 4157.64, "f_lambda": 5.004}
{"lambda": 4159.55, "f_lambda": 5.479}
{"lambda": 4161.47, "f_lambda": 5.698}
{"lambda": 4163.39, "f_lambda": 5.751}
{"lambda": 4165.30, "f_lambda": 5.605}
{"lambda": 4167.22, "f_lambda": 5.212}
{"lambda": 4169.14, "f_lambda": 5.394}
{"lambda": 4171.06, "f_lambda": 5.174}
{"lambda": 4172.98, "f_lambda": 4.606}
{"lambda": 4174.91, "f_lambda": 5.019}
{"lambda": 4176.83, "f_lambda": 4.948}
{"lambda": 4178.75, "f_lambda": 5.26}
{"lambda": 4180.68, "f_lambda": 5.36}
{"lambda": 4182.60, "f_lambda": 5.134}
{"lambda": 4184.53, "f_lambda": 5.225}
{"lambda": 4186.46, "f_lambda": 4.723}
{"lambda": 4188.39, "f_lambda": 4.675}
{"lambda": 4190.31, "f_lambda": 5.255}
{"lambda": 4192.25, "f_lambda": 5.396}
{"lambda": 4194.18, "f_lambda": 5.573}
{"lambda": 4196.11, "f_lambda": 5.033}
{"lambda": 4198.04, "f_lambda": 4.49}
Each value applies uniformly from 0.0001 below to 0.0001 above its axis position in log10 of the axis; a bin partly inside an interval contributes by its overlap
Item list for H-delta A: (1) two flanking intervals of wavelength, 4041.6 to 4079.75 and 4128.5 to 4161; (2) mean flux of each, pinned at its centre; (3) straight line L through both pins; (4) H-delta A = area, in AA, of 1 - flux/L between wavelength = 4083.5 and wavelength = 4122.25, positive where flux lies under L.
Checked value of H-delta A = -1.9 AA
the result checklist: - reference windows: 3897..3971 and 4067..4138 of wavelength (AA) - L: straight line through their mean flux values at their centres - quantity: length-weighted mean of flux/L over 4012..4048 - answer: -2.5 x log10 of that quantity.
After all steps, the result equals -0.189 mag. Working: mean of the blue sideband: 2.97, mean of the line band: 5.02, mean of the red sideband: 5.17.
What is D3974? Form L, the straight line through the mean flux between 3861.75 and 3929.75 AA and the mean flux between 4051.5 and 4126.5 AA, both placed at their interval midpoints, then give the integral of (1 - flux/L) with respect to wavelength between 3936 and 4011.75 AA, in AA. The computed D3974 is 6.4 AA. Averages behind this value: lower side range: 3.31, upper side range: 5.1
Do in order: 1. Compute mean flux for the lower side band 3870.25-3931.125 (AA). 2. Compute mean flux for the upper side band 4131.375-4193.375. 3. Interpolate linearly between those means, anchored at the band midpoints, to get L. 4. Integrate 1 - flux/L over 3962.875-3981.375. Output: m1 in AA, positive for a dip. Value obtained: 5.4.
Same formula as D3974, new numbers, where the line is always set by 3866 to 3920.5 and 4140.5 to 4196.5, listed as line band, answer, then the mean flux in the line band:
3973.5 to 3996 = -3.06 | 4.54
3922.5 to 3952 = 9.81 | 2.47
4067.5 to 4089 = -2.38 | 5.11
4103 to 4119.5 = -1.46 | 5.24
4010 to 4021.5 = -2.91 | 5.25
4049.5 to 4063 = -1.76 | 5.03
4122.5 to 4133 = -0.89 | 5.34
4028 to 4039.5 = -1.79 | 4.98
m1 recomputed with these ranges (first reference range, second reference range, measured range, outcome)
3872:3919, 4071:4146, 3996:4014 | -2.1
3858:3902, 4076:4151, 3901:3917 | -1.9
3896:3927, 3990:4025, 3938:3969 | 8.8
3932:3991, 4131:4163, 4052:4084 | -4.0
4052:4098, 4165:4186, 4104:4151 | -1.7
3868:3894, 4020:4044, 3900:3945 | 8.2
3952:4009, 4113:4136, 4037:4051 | -1.0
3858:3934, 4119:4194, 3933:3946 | 5.3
